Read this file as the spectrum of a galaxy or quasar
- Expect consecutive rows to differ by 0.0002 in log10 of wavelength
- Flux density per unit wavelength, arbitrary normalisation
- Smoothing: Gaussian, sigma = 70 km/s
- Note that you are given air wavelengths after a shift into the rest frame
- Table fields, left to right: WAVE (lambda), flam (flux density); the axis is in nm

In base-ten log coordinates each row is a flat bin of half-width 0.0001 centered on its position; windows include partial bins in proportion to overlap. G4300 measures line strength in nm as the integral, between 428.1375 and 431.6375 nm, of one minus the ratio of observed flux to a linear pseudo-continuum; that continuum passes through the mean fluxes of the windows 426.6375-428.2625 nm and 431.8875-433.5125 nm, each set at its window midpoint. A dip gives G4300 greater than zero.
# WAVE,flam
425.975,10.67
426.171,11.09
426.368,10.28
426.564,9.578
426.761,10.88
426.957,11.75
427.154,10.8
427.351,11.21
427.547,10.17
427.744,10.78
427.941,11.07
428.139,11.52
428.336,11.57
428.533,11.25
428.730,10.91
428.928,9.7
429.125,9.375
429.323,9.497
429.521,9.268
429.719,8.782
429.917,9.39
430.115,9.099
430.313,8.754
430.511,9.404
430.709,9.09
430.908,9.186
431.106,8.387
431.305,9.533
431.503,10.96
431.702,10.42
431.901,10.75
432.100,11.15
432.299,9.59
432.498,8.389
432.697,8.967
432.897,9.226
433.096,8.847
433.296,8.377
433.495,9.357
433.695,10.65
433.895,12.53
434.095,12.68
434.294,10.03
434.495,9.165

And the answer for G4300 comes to 0.18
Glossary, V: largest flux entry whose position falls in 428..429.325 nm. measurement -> 11.57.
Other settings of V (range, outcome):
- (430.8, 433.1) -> 11.15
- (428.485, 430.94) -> 11.25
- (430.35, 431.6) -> 10.96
